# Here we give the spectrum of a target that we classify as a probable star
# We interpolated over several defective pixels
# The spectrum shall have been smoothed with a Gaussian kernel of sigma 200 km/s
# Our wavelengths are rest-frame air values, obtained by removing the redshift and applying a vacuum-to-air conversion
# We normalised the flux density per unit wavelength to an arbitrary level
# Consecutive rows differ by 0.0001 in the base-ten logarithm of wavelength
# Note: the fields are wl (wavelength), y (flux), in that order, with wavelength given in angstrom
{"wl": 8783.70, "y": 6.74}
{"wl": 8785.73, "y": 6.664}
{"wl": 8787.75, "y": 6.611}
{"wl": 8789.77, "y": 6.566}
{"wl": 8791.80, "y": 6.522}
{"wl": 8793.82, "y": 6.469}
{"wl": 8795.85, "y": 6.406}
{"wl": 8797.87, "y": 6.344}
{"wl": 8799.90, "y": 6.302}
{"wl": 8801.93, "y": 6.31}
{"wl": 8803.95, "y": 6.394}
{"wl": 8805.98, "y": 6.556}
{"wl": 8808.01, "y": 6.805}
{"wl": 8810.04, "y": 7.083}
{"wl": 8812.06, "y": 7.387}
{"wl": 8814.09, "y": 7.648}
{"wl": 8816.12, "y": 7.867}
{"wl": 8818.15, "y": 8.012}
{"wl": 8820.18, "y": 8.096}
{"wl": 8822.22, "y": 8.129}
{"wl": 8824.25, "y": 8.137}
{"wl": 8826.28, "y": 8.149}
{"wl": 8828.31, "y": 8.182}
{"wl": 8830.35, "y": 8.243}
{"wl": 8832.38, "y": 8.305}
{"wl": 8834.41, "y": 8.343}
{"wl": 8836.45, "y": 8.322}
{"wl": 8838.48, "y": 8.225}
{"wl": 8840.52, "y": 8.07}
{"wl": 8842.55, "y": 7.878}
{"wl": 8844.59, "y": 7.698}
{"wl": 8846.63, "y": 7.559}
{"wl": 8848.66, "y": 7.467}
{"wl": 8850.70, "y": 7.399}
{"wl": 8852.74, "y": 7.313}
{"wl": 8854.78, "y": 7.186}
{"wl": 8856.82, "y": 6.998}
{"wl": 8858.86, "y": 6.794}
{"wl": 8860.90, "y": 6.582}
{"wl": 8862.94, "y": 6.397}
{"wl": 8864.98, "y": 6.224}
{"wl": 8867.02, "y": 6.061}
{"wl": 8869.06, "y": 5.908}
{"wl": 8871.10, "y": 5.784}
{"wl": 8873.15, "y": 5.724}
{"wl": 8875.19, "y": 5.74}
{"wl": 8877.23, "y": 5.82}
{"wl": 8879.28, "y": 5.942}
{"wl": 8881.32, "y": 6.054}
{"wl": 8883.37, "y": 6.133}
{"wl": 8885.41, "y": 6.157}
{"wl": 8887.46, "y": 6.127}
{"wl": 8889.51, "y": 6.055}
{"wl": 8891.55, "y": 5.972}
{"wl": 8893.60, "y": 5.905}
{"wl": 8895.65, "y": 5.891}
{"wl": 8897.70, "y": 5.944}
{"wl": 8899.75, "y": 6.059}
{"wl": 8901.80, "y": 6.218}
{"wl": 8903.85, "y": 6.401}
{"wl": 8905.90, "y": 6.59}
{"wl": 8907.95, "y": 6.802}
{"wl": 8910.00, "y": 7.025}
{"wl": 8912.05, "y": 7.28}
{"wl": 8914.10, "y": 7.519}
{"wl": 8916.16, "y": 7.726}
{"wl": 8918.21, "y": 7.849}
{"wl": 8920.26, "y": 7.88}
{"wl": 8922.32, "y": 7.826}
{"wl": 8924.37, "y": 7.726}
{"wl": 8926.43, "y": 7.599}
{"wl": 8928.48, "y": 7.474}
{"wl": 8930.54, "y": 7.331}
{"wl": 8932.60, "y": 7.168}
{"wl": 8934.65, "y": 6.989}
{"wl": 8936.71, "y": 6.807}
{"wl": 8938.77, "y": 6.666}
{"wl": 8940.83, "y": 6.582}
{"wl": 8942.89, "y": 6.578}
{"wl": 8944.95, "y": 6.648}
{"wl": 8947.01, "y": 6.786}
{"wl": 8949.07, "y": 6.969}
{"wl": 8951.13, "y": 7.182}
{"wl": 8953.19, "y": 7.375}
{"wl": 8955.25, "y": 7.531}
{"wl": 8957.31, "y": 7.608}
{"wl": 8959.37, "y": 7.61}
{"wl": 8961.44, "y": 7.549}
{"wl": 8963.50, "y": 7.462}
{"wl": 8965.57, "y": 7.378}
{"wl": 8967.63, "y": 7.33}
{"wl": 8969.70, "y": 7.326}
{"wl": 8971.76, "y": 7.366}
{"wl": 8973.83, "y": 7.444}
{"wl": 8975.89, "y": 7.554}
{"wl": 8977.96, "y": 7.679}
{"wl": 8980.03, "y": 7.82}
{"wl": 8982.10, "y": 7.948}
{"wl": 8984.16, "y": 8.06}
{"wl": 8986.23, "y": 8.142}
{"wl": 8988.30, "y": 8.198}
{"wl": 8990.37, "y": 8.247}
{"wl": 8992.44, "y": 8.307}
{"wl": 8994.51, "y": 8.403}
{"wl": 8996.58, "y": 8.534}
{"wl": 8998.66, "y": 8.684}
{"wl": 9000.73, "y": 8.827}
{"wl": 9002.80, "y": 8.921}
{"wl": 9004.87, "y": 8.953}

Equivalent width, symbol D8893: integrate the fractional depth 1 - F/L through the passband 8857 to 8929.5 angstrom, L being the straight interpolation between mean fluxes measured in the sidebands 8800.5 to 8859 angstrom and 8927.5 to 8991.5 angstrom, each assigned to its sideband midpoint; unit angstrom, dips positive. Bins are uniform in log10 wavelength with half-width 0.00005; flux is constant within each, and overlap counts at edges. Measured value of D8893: 9.1 angstrom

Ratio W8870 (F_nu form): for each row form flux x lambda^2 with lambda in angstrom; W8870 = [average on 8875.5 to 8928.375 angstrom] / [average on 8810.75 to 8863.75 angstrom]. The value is 0.9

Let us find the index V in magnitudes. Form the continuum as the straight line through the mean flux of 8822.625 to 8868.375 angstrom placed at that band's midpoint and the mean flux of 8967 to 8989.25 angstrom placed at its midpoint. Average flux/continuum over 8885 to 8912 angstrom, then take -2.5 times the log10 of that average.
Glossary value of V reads 0.21 mag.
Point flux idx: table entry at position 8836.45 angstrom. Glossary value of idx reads 8.322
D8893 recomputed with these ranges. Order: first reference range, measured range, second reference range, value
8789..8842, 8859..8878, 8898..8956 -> 3.1 angstrom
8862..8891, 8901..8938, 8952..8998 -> -2.5 angstrom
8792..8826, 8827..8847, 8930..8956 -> -2.8 angstrom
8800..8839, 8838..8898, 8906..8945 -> 7.3 angstrom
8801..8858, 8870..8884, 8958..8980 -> 3.1 angstrom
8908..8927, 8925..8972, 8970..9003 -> 3.7 angstrom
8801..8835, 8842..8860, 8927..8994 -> 0.5 angstrom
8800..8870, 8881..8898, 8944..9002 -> 3.4 angstrom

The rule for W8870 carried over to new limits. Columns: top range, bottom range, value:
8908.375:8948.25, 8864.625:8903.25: 1.22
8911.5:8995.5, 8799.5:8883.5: 1.08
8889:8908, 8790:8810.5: 0.97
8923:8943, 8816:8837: 0.89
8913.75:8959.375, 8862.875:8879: 1.24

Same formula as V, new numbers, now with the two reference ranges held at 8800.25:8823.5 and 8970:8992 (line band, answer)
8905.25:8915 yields 0.08 mag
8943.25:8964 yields 0.07 mag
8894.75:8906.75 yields 0.22 mag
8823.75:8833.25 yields -0.12 mag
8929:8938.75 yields 0.09 mag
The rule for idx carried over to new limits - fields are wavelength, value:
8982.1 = 7.948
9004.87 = 8.953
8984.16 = 8.06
